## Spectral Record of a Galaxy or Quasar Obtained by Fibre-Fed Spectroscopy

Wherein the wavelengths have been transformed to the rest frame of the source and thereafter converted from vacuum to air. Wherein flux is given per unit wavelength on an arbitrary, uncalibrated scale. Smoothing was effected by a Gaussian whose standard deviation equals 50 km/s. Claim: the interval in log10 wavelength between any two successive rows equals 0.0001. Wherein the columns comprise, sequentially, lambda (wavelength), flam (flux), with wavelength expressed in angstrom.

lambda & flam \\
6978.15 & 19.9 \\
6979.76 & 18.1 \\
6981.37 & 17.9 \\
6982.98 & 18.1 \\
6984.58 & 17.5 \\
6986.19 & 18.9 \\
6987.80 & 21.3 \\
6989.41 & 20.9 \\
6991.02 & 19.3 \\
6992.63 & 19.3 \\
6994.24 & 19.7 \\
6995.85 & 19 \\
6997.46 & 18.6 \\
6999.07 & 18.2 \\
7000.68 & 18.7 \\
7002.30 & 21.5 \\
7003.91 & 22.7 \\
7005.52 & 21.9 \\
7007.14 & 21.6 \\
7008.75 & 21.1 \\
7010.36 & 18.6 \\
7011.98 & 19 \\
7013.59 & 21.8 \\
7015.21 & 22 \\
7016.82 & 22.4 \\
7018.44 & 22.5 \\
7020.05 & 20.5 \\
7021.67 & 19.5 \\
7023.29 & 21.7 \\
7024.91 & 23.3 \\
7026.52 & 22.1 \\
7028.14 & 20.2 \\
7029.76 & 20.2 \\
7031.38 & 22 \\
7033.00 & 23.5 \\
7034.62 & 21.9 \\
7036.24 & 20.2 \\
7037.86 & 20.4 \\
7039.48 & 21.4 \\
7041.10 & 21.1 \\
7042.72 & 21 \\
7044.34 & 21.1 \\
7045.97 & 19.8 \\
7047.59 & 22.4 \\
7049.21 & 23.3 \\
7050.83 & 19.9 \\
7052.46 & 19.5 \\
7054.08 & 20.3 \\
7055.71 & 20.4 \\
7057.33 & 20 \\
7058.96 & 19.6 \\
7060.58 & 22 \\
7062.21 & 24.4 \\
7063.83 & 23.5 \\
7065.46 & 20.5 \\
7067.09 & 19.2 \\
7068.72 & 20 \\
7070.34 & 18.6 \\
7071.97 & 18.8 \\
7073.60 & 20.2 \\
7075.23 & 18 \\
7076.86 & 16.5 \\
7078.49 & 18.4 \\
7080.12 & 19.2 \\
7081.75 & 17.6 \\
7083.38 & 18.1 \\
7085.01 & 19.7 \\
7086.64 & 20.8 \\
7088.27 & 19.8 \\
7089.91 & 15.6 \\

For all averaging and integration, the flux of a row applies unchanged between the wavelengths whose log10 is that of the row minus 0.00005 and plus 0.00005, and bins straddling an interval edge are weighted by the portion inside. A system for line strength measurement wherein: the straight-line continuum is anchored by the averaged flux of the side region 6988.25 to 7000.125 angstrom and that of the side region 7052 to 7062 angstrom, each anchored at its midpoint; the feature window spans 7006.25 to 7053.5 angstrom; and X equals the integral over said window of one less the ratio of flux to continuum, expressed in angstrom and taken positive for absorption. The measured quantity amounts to -2.7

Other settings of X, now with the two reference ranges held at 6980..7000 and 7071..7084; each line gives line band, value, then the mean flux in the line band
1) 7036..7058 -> -2.6 angstrom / 20.8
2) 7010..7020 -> -1.2 angstrom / 21.1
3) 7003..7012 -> -1.0 angstrom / 21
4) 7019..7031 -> -1.5 angstrom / 21.1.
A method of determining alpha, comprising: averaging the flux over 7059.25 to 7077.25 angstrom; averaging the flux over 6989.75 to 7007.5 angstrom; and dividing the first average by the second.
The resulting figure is 1.01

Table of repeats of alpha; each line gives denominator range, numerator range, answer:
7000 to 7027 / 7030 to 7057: 0.99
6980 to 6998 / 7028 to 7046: 1.11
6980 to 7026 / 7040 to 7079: 1.01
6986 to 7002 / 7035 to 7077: 1.06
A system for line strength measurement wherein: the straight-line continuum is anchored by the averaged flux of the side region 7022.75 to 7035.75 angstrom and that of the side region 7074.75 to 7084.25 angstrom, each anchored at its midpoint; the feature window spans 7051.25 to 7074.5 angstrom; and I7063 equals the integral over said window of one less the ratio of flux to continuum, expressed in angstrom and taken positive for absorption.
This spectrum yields -1.5 angstrom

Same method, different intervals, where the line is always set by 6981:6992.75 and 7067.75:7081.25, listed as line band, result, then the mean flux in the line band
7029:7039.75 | -1.4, 21.4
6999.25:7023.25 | -2.4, 20.9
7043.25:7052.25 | -1.1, 21.2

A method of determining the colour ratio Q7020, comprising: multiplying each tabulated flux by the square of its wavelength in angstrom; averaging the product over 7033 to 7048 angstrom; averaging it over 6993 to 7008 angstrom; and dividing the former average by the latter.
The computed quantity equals 1.06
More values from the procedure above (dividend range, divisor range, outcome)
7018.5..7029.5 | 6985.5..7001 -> 1.10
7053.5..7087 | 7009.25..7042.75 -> 0.94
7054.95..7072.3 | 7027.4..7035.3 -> 0.97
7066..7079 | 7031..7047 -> 0.89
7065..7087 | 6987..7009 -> 0.95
